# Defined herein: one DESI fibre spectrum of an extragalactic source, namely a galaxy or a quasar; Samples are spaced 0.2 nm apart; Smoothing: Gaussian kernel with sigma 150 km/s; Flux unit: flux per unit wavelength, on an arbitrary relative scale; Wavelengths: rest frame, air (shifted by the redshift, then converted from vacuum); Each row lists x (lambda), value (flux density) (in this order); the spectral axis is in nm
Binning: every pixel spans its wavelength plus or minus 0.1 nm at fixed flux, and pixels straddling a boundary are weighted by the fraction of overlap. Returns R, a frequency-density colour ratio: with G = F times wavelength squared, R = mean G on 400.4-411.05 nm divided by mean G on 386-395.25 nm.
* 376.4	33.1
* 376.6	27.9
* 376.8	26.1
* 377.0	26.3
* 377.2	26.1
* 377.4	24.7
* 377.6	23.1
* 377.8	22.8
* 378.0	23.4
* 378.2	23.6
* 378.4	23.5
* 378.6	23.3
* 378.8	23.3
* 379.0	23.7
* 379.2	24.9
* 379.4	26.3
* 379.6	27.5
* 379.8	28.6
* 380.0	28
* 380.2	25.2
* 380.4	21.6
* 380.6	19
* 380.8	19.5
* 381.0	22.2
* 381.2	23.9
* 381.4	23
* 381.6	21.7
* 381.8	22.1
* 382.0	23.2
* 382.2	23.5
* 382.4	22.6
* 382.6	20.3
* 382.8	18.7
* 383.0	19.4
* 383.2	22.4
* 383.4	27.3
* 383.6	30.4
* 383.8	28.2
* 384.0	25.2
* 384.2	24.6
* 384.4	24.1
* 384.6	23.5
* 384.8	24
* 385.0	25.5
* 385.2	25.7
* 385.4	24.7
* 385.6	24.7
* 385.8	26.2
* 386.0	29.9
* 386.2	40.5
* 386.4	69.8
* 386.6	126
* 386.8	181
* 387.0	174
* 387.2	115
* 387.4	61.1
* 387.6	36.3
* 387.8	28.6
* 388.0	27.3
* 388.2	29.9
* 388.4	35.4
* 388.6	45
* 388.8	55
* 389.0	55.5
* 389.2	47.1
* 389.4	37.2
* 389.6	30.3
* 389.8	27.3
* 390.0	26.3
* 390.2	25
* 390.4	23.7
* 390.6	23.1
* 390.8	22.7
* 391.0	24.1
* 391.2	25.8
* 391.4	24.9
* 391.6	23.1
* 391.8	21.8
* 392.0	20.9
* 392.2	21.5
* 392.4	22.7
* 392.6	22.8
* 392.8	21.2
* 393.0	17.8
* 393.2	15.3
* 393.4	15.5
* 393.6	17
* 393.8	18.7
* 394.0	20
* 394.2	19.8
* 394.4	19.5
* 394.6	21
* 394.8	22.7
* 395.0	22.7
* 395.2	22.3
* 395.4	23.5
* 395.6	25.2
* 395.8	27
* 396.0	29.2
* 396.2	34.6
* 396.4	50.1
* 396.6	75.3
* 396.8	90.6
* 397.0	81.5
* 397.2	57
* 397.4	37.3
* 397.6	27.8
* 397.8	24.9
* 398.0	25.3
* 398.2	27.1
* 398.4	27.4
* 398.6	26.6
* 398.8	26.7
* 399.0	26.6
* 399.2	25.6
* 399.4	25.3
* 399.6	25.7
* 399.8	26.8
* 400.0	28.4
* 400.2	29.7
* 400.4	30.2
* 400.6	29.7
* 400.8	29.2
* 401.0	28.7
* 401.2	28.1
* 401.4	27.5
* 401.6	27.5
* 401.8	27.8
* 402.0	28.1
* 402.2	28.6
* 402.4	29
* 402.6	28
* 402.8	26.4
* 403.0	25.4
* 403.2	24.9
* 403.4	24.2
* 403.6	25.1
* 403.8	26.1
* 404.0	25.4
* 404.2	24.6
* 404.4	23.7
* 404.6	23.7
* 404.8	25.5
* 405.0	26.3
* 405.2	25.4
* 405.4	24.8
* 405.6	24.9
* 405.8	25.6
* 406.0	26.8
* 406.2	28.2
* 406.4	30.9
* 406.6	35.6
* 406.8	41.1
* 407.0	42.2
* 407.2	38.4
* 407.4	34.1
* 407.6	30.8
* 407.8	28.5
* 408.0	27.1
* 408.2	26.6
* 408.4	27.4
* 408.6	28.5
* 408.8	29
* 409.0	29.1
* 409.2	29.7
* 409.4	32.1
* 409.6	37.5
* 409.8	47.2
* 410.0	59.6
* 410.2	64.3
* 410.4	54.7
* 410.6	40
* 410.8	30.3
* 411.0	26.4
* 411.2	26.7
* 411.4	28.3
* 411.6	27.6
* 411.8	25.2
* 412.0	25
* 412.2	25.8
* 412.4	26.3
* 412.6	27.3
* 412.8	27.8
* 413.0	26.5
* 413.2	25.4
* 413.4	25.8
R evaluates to 0.9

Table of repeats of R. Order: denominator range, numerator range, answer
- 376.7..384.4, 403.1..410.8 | 1.54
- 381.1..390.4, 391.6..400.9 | 0.76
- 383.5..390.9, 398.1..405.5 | 0.63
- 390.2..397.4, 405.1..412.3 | 1.21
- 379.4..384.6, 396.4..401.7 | 1.63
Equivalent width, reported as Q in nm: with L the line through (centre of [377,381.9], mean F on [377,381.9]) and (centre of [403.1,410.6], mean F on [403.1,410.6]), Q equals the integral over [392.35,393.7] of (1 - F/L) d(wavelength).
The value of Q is 0.44 nm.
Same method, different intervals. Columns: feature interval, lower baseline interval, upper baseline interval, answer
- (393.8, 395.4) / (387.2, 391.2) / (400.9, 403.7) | 0.56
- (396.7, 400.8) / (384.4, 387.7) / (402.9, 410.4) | 0.82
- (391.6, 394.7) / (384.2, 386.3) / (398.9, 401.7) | 0.85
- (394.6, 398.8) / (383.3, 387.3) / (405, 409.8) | 0.45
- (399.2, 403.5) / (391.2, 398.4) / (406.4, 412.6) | 0.56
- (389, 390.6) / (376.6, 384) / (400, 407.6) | -0.39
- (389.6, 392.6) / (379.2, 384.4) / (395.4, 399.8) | 0.73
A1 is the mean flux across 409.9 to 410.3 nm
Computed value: 62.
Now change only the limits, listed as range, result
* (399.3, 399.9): 25.9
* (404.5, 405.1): 25.2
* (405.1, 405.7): 25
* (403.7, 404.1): 25.8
